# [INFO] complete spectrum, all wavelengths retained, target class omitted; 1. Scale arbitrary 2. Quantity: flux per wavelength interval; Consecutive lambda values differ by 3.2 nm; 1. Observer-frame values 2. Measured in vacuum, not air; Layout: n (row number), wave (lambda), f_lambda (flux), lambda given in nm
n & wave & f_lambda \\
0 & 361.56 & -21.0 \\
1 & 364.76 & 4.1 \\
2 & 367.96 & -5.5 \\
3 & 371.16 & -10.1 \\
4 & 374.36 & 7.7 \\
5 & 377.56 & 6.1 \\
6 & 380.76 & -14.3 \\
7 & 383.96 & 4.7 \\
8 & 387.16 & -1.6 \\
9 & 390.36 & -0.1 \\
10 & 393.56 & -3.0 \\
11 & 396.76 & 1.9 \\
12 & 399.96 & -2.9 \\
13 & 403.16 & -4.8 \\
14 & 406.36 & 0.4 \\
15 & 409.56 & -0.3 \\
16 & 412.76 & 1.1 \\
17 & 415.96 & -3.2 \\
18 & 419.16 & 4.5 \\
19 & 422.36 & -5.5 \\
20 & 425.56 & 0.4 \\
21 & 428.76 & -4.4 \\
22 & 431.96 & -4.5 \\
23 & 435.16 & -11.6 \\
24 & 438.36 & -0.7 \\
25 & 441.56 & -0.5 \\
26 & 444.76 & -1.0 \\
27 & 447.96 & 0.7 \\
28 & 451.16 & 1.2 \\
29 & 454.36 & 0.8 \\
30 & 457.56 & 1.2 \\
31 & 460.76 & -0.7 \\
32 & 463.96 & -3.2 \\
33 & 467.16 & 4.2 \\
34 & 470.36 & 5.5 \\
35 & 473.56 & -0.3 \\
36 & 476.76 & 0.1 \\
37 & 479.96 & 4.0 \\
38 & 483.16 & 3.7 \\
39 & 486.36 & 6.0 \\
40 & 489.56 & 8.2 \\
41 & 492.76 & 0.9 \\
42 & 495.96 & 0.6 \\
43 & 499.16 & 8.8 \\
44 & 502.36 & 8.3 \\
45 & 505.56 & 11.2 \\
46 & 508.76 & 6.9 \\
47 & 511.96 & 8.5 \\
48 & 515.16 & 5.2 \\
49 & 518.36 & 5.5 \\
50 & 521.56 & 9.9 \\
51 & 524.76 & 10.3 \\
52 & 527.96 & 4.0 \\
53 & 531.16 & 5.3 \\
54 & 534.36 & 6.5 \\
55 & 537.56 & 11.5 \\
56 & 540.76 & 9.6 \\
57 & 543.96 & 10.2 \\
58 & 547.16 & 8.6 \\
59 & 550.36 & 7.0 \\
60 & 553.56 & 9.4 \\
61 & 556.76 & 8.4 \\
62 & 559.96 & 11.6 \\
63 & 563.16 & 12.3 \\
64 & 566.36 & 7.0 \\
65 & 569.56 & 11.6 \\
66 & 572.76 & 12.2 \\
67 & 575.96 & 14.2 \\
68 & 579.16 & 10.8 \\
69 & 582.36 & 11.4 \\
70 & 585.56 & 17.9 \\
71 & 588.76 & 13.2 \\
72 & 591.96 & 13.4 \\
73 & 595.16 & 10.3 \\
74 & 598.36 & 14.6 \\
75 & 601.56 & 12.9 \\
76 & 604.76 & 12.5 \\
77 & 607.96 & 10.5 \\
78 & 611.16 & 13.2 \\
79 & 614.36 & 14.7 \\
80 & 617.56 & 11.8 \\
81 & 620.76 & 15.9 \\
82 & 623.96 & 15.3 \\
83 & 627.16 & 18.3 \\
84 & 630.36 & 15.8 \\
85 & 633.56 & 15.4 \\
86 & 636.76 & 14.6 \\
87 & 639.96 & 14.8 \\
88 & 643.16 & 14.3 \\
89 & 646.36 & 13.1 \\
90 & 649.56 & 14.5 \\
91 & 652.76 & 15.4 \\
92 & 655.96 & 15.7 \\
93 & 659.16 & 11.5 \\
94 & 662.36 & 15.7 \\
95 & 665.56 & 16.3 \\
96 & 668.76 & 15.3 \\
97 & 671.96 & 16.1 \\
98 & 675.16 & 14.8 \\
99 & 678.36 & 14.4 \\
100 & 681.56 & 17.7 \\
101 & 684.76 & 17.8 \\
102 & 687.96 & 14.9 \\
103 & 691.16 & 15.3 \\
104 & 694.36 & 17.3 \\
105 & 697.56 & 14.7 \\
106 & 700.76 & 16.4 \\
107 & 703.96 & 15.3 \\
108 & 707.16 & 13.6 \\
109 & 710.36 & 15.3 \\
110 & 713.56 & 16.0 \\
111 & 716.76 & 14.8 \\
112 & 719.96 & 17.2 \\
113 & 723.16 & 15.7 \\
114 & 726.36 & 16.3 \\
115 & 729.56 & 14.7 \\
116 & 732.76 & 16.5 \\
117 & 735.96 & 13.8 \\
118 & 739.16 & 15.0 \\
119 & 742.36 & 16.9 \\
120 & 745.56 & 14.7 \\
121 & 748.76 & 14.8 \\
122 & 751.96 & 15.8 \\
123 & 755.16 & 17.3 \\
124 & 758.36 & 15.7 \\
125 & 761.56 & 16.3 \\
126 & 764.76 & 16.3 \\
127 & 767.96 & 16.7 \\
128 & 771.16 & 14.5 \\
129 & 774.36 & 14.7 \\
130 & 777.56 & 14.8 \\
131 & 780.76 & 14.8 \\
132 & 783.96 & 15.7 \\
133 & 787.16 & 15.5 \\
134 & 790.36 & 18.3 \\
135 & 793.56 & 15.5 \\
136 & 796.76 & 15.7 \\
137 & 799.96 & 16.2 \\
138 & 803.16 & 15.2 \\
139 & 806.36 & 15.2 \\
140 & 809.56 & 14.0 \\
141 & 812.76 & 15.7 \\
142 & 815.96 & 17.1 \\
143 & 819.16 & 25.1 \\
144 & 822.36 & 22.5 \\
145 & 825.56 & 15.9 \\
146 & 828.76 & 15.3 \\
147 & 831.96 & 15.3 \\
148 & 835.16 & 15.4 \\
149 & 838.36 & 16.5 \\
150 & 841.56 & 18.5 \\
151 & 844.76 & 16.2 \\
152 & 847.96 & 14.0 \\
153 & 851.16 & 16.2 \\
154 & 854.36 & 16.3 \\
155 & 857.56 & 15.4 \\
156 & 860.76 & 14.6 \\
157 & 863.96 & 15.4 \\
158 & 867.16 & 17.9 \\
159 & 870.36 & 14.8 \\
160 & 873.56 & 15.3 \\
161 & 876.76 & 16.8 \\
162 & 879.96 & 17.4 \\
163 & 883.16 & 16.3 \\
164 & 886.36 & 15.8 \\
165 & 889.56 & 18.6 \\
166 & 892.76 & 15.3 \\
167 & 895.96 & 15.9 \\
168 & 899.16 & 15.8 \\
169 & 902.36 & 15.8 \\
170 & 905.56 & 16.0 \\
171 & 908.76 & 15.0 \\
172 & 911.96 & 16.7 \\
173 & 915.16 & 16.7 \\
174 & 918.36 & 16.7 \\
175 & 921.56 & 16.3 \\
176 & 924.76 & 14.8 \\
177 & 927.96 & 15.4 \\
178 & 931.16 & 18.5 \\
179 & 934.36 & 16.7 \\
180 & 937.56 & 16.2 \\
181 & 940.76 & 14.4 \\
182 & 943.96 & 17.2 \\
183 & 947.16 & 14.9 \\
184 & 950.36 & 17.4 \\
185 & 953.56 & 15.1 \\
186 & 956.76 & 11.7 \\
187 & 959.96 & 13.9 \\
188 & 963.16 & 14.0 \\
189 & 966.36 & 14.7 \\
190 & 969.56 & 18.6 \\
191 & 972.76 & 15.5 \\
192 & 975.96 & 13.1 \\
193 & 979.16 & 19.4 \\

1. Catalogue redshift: 0.25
